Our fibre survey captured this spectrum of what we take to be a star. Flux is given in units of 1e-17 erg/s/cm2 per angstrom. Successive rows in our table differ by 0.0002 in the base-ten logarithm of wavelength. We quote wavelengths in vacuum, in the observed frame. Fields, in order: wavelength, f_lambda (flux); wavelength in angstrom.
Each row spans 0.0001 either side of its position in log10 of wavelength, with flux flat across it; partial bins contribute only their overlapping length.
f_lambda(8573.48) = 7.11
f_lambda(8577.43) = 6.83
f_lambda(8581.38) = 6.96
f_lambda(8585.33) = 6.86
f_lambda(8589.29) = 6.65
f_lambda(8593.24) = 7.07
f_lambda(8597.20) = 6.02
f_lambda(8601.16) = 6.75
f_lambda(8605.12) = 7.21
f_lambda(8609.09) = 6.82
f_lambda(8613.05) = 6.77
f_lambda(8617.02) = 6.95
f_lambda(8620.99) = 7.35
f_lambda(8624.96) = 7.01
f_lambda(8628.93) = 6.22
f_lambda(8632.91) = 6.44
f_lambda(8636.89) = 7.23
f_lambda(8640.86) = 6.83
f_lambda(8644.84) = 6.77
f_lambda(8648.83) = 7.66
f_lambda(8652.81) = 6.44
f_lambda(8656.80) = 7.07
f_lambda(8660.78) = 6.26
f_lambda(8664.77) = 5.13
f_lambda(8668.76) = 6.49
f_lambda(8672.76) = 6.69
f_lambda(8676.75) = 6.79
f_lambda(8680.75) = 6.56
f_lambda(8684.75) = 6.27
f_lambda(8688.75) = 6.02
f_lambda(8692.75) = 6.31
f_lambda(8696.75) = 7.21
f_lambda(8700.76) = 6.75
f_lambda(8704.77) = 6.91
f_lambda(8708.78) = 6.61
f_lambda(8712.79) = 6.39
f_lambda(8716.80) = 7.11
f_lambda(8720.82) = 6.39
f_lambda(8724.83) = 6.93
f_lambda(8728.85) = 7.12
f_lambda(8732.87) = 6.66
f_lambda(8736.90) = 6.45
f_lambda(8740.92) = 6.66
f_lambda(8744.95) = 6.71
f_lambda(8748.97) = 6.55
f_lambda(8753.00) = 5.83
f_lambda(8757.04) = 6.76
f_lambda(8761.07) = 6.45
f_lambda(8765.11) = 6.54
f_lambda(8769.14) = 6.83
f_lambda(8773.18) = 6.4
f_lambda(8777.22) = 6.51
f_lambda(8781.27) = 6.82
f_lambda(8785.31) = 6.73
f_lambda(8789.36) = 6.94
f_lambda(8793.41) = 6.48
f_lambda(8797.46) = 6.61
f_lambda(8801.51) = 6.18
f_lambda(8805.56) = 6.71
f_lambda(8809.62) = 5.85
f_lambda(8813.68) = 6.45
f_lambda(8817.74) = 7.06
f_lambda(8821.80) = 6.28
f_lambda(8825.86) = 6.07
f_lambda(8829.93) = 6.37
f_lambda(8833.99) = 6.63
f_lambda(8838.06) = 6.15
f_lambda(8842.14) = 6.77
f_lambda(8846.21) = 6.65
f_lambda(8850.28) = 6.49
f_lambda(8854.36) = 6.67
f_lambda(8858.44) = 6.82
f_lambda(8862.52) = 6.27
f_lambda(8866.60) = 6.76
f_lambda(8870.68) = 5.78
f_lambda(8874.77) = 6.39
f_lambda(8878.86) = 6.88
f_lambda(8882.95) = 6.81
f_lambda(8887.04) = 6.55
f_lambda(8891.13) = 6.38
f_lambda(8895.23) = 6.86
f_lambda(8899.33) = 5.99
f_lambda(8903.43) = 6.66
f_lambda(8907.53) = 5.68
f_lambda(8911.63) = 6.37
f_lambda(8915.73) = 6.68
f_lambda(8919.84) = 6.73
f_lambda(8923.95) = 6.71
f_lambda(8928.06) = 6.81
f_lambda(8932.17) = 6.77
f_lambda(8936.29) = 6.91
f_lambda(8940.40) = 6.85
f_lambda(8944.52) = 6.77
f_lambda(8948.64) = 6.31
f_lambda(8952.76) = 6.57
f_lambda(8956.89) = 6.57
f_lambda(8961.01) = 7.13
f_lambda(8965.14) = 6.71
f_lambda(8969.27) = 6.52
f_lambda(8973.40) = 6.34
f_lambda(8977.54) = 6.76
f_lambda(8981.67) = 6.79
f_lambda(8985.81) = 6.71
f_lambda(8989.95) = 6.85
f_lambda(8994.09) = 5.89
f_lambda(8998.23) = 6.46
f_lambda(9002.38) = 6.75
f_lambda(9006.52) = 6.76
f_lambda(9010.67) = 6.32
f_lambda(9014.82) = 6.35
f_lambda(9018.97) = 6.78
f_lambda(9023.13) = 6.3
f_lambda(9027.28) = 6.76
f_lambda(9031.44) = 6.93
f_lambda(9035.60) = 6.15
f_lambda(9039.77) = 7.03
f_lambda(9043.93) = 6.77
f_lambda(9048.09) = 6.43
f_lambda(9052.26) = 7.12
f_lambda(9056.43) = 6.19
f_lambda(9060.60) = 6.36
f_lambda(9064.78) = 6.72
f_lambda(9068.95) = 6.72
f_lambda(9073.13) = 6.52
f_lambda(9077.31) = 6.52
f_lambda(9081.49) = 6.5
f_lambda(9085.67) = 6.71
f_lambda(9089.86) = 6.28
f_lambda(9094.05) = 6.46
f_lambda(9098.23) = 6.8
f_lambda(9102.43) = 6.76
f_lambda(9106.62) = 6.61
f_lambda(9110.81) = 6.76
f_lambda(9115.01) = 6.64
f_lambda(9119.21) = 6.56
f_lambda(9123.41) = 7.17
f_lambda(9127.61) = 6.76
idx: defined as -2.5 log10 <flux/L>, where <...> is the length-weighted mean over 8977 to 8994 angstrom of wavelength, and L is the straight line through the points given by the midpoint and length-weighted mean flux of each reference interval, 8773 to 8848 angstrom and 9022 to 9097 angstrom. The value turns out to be -0.02 mag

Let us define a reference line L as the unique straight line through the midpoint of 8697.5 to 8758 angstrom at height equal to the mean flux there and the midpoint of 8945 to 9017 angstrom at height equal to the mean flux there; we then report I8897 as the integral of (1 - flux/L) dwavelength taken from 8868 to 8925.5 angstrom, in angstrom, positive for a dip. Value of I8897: 1.3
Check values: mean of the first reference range 6.66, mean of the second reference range 6.58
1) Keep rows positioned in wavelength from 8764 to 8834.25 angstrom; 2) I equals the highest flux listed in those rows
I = 7.06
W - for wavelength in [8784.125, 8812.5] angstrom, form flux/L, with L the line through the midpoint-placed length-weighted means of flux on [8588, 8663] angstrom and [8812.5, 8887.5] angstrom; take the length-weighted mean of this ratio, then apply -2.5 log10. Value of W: 0.016 mag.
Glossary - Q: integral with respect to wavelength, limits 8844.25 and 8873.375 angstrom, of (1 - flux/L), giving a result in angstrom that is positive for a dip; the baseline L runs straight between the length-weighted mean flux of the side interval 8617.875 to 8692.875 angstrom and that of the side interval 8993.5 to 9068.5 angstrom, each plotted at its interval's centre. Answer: 0.5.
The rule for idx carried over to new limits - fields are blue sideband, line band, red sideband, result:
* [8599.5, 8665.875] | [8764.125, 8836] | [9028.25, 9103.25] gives 0.031 mag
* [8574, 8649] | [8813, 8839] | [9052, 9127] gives 0.050 mag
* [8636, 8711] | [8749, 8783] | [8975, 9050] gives 0.017 mag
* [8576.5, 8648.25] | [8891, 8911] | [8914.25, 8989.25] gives 0.069 mag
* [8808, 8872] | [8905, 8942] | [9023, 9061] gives -0.014 mag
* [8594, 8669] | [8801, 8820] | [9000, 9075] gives 0.033 mag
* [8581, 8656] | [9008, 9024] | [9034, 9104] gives 0.027 mag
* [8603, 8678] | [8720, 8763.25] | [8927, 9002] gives 0.019 mag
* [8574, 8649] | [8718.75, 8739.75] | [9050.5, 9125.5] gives 0.014 mag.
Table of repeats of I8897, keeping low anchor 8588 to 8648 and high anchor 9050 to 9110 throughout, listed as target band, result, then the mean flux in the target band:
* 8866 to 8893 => 0.80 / 6.5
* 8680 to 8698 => 0.93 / 6.44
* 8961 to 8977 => 0.06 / 6.62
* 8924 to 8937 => -0.26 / 6.8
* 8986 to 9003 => 0.38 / 6.49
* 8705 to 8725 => 0.27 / 6.69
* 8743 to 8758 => 0.70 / 6.44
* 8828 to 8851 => 0.69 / 6.51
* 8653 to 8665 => 0.81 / 6.35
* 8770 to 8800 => 0.45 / 6.64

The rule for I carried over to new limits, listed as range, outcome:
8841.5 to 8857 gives 6.77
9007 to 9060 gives 7.12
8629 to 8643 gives 7.23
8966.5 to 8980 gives 6.76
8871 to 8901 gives 6.88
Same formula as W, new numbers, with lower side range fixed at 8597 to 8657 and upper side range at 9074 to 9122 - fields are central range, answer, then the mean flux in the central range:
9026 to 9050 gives -0.01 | 6.68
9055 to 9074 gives 0.02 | 6.51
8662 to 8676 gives 0.11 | 6.17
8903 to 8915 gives 0.08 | 6.23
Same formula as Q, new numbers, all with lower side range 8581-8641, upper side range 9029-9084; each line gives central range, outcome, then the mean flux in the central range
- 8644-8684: 1.3 angstrom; 6.57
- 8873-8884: 0.0 angstrom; 6.69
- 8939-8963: -0.1 angstrom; 6.69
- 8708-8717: 0.2 angstrom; 6.64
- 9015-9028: 0.1 angstrom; 6.56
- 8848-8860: 0.1 angstrom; 6.65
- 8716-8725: 0.0 angstrom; 6.75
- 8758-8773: 0.3 angstrom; 6.59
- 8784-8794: 0.0 angstrom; 6.75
